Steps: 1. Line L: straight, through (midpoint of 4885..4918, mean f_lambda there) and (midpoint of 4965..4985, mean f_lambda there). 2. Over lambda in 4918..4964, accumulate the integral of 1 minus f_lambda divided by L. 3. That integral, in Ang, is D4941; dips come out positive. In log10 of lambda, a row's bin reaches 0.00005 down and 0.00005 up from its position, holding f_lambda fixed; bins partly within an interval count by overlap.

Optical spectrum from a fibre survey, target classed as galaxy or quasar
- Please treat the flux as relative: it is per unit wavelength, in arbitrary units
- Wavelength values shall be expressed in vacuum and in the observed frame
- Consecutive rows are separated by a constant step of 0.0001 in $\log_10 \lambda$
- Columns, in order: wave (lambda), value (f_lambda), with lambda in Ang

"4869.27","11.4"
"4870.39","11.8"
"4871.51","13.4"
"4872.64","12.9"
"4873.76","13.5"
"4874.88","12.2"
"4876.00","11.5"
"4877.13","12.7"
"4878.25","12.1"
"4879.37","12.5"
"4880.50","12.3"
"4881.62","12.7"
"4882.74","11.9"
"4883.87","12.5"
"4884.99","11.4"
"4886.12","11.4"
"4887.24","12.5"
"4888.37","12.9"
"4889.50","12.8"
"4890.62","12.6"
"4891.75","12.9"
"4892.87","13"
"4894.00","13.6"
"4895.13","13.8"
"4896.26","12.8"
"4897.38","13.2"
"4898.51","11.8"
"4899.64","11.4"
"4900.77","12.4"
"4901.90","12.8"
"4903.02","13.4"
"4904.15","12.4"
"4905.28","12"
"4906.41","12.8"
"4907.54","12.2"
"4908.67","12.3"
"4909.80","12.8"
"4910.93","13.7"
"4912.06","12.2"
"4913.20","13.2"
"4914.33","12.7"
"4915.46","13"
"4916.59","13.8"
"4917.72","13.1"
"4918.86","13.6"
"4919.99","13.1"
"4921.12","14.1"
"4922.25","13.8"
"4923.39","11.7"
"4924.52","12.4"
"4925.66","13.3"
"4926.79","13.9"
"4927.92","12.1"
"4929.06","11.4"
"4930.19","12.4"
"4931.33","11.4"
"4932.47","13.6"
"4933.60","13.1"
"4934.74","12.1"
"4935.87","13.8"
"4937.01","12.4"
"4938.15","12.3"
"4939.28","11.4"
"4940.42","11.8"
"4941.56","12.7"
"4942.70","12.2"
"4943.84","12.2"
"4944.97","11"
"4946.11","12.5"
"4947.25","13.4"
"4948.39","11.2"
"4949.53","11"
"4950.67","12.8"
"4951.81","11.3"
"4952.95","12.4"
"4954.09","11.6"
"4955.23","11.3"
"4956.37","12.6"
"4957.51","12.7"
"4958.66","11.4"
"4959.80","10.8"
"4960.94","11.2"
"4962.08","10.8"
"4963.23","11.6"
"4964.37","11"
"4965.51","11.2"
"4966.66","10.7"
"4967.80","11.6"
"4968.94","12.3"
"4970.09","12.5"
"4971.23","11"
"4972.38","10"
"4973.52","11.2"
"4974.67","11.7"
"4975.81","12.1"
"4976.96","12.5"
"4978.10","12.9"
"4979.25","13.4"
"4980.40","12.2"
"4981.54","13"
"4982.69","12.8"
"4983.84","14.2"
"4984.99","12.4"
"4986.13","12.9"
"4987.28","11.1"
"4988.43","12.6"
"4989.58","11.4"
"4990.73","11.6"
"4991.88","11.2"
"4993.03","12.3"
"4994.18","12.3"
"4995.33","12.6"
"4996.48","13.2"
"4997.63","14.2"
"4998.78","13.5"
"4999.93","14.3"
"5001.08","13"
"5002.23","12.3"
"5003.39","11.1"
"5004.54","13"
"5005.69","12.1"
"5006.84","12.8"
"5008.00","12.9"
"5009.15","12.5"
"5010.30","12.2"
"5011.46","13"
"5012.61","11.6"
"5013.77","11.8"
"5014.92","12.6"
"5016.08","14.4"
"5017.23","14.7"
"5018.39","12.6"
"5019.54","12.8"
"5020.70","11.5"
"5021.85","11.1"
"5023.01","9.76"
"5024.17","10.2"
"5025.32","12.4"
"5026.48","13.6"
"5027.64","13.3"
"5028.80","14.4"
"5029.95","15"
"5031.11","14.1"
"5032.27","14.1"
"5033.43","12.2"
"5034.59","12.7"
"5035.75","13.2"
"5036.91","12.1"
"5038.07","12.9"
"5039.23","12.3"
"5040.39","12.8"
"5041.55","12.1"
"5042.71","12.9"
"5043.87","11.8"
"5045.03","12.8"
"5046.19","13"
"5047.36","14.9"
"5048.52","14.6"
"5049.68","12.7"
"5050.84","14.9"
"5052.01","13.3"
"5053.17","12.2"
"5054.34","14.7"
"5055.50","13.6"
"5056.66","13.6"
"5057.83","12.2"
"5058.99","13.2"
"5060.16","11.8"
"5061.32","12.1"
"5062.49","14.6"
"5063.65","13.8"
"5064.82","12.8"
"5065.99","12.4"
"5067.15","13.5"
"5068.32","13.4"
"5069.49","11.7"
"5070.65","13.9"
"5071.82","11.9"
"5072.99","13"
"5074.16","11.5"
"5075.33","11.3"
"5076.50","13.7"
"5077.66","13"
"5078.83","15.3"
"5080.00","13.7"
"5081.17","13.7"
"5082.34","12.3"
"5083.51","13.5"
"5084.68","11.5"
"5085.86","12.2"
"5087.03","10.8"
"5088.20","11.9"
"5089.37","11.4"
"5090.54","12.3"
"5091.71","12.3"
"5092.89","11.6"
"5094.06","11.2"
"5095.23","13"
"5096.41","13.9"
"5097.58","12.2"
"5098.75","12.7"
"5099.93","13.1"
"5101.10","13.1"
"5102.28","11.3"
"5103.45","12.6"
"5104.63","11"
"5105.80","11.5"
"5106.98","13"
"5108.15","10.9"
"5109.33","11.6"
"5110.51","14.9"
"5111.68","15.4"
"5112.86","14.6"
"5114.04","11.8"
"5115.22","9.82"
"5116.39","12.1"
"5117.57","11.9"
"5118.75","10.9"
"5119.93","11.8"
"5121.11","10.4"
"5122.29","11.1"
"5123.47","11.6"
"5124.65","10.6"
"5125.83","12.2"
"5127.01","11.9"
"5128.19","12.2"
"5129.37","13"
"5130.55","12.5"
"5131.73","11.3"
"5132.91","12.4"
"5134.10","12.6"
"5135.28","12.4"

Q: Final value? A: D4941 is 0.5 Ang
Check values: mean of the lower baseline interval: 12.7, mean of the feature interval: 12.3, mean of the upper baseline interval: 12.1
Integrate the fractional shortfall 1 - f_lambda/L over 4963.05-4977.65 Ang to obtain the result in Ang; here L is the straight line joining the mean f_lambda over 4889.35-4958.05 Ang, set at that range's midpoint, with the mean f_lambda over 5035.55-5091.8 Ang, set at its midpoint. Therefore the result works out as 1.36 Ang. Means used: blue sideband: 12.6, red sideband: 12.9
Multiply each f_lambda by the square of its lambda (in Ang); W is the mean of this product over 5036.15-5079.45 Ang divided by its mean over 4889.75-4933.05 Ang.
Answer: 1.1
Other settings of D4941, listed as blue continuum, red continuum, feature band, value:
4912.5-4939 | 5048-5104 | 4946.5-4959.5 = 0.9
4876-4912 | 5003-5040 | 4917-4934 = -0.4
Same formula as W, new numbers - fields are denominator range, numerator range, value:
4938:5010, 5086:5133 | 1.05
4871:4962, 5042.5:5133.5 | 1.08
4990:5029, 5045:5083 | 1.08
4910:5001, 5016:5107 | 1.08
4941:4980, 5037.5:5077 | 1.15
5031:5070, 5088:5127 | 0.95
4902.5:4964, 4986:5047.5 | 1.05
